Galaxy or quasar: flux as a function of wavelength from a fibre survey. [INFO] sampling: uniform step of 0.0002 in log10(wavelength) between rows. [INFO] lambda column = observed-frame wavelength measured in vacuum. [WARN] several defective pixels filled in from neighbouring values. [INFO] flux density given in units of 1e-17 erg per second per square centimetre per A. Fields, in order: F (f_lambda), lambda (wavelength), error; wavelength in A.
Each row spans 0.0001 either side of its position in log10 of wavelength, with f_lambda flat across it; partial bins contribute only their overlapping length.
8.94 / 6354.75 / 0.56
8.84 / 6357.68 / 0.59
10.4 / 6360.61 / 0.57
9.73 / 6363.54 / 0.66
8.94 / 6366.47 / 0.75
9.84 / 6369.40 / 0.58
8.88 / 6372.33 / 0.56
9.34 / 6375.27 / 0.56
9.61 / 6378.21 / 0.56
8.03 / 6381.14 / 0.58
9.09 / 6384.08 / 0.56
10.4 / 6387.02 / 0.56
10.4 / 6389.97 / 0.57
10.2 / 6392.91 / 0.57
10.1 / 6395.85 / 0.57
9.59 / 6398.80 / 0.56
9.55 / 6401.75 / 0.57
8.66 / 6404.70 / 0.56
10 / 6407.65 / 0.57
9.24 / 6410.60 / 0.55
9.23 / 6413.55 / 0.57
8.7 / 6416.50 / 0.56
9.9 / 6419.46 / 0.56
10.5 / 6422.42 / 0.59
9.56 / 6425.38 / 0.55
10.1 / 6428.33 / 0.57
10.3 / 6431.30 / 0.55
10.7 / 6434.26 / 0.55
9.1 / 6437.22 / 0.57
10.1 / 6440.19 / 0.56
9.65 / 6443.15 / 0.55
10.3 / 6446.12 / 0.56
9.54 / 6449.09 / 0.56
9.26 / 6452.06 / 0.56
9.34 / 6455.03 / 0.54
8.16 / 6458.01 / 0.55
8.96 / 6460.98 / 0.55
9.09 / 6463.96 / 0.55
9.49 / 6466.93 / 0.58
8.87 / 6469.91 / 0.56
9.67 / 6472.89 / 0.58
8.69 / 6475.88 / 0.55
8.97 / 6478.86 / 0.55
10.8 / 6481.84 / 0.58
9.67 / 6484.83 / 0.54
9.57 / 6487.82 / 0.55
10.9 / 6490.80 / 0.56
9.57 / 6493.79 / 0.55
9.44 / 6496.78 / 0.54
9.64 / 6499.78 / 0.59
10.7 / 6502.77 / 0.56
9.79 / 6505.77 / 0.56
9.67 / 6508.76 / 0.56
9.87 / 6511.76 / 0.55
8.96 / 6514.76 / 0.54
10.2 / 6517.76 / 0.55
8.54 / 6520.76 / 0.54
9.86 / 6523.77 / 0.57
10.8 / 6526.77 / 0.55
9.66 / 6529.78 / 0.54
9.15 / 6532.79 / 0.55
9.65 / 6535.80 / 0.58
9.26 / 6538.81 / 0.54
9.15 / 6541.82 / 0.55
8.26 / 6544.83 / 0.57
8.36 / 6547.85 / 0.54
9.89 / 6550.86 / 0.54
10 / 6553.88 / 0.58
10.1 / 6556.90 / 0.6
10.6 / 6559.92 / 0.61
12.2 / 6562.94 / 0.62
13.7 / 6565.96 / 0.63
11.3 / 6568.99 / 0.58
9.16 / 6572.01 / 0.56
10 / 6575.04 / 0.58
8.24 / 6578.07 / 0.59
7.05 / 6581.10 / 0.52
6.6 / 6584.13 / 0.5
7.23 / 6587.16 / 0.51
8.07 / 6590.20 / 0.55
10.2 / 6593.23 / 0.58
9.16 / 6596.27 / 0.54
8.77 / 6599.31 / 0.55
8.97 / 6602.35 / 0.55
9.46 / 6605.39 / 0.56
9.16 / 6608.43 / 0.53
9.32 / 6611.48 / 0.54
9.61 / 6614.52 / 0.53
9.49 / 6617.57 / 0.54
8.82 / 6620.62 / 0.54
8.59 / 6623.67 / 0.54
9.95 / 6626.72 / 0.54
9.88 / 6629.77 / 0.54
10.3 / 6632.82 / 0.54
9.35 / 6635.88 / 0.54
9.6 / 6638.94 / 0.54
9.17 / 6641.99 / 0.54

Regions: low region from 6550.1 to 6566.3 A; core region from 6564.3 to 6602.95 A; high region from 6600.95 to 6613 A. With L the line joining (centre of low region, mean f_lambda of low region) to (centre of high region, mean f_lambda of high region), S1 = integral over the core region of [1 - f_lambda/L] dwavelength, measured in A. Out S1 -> 3.6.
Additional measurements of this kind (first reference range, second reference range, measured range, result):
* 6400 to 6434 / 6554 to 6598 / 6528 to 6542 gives 0.2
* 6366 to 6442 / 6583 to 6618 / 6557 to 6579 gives -4.4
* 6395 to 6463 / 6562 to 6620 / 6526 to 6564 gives -1.4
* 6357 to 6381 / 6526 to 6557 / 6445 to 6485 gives 0.4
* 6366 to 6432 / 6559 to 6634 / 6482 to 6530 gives -1.7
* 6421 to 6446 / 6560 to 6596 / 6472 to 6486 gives 0.4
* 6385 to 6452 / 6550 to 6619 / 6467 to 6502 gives 0.1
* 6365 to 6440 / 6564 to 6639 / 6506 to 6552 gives -0.1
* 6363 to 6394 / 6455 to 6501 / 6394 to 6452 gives -1.6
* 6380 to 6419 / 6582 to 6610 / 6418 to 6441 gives -1.6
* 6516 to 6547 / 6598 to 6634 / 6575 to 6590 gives 2.8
